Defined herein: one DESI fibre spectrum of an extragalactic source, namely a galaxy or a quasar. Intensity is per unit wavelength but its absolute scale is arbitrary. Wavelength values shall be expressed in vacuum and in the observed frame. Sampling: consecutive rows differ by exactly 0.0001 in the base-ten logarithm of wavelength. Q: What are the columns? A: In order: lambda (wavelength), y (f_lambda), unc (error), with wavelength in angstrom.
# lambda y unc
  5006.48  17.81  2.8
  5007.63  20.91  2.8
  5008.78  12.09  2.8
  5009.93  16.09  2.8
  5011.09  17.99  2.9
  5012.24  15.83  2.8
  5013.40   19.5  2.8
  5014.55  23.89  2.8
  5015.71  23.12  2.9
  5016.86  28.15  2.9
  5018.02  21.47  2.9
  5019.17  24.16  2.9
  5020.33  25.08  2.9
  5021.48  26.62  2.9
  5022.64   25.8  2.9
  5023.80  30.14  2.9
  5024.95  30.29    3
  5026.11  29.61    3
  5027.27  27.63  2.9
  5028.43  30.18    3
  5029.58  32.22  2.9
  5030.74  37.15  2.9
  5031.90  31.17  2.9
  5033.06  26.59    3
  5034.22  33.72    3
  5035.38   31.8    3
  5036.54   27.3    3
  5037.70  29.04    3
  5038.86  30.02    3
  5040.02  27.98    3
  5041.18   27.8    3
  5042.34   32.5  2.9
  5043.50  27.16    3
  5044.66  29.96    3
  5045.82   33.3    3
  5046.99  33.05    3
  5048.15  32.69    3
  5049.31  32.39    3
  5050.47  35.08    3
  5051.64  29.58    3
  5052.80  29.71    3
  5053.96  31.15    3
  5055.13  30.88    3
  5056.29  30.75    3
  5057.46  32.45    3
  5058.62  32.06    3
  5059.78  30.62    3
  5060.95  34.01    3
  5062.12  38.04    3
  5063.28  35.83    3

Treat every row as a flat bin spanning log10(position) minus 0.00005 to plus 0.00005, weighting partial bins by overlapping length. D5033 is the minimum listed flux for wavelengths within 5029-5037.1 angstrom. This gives 26.59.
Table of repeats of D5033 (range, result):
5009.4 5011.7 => 16.09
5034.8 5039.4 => 27.3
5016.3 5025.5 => 21.47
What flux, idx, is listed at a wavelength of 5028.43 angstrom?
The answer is 30.18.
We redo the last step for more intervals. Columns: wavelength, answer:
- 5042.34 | 32.5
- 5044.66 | 29.96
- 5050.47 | 35.08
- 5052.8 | 29.71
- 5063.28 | 35.83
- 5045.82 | 33.3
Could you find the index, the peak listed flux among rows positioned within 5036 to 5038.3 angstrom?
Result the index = 29.04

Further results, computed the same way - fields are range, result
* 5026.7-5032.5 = 37.15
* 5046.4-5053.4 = 35.08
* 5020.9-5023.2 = 26.62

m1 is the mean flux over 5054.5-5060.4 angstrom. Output 31.4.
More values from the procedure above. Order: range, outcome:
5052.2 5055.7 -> 30.6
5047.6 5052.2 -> 32.4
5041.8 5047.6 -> 31.2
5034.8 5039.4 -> 29.5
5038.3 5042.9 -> 29.6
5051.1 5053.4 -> 29.7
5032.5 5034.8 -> 30.2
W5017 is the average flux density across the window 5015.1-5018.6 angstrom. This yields 24.2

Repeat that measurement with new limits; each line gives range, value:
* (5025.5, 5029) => 29.1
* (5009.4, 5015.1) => 18.6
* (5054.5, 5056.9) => 30.7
